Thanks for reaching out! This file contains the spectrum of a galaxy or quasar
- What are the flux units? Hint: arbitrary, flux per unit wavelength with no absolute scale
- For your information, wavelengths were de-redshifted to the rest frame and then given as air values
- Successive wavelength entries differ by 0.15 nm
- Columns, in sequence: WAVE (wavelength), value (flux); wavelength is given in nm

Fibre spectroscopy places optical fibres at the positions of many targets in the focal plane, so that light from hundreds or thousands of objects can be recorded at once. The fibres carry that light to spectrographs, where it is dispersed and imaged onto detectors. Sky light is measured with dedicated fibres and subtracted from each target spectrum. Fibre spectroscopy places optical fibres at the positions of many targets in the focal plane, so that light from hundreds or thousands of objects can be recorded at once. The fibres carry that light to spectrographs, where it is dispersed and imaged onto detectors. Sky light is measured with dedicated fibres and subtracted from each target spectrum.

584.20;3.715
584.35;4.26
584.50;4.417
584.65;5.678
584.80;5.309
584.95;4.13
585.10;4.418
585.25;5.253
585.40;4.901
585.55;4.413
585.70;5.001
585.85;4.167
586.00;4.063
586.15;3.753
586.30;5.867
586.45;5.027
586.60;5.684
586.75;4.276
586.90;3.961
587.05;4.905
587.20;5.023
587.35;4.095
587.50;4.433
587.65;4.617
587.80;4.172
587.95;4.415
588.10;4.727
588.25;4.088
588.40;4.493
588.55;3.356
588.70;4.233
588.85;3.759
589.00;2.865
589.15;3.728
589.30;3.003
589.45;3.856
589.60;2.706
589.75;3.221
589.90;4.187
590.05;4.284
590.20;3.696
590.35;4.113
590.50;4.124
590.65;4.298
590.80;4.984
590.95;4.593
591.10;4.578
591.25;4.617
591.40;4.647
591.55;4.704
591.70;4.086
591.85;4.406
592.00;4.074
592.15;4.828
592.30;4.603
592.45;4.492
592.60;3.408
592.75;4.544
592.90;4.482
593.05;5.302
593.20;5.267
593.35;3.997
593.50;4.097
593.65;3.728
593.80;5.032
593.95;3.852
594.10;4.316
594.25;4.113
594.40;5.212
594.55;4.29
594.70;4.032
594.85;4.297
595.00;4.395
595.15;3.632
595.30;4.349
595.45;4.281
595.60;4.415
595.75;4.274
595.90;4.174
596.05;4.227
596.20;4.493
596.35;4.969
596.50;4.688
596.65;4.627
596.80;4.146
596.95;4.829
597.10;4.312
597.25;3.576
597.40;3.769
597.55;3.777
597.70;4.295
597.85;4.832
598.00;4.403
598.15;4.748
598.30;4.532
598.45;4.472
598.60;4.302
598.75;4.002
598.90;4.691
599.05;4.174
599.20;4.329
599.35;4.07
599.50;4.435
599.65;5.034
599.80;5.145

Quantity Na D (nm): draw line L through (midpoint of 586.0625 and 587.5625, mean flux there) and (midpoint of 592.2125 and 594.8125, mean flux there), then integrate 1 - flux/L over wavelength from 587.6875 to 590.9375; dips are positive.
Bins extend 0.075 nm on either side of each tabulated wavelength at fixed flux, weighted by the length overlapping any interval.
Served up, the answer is 0.46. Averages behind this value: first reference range 4.7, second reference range 4.4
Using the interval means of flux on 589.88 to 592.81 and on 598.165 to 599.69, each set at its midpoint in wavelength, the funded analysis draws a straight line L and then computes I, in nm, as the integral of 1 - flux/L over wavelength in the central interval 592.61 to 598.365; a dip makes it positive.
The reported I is 0.03 nm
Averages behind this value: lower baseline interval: 4.37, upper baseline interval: 4.4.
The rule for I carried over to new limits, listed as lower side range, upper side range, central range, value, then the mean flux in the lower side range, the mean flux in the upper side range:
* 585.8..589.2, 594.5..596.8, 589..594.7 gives 0.14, 4.34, 4.34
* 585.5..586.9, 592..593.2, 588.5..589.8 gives 0.33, 4.66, 4.54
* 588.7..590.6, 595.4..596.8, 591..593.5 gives -0.32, 3.66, 4.45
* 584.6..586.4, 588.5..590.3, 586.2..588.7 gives -0.23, 4.74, 3.59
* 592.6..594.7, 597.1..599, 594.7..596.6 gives 0.01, 4.43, 4.28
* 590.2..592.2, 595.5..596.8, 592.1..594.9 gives 0.02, 4.43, 4.46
